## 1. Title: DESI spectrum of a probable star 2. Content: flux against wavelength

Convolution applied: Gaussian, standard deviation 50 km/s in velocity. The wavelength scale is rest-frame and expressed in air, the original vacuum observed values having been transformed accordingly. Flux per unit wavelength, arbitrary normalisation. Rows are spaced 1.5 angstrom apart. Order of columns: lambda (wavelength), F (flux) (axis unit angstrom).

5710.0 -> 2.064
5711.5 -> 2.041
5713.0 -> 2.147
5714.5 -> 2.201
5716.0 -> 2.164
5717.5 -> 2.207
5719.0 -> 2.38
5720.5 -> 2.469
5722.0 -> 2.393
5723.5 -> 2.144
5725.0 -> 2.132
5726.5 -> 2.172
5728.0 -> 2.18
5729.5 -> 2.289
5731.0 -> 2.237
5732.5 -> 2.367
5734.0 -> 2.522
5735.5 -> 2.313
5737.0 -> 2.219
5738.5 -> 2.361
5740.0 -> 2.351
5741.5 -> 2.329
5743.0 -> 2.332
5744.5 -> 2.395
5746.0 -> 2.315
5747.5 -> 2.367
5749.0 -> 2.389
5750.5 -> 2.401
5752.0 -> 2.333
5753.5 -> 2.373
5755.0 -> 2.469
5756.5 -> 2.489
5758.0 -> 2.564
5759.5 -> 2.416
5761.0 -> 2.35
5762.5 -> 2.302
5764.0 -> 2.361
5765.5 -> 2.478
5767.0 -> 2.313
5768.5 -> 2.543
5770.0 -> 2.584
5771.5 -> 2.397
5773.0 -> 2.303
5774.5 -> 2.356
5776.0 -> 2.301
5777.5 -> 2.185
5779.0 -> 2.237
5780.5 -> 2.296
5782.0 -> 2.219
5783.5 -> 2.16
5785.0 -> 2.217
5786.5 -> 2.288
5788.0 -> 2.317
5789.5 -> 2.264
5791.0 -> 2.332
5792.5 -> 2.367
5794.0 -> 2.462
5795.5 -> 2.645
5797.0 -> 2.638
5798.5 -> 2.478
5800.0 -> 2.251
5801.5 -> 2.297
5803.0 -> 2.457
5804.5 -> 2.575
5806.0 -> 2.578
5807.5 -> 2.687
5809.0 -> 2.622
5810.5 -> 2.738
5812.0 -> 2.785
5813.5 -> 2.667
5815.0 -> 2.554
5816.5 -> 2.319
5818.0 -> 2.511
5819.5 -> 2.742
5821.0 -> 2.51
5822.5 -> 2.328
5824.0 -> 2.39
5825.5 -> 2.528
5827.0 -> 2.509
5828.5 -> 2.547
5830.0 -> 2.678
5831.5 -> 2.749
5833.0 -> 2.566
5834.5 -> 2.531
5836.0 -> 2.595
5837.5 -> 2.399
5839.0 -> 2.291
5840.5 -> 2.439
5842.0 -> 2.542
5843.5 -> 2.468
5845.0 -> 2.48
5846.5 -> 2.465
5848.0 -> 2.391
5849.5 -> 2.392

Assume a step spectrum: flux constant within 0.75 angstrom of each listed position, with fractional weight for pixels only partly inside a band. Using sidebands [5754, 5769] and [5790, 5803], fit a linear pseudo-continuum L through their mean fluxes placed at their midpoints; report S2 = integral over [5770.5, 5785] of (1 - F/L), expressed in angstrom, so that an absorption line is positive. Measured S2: 0.9 angstrom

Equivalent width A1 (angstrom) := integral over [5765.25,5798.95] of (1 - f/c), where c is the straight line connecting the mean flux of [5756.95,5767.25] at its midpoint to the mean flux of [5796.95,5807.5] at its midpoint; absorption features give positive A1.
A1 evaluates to 1.1 angstrom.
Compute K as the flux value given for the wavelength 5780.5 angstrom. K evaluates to 2.296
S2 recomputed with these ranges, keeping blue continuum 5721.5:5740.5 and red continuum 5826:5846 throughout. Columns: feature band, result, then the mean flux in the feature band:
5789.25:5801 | 0.0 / 2.43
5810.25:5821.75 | -0.6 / 2.6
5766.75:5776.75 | -0.1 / 2.4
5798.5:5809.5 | -0.2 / 2.49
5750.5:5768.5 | -0.5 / 2.41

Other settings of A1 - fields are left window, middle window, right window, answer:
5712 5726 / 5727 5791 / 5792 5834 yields 0.7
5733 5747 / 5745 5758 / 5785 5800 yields -0.2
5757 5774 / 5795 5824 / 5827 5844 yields -0.6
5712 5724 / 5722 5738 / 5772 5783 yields 0.0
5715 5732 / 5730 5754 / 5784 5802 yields -0.7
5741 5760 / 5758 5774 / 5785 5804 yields -0.1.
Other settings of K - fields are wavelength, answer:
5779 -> 2.237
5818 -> 2.511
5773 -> 2.303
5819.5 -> 2.742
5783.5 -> 2.16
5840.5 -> 2.439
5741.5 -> 2.329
